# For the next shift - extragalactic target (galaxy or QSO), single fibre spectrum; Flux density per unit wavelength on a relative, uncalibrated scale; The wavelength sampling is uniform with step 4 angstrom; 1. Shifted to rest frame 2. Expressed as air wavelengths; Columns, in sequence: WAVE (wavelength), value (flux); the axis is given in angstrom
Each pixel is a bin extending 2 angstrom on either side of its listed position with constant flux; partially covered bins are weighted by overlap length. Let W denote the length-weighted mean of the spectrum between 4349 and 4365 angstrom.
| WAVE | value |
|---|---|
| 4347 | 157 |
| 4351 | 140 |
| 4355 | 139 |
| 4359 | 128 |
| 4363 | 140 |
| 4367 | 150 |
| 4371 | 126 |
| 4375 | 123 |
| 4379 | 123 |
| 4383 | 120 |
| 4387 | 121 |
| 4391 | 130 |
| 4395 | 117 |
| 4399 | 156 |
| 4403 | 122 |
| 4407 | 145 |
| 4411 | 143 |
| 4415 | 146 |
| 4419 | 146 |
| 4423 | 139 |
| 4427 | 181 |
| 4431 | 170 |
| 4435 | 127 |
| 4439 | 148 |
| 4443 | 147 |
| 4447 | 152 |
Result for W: 137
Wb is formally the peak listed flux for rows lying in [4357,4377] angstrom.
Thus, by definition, 150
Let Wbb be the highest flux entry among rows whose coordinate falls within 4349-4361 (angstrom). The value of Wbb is 140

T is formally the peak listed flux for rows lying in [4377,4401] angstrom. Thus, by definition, 156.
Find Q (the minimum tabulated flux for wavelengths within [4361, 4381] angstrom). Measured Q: 123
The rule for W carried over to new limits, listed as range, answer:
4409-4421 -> 145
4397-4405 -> 139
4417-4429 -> 155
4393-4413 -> 137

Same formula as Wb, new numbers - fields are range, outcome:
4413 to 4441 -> 181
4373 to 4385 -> 123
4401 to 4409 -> 145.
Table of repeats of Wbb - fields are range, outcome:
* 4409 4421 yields 146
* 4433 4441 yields 148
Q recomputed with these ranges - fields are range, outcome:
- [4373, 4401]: 117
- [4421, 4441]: 127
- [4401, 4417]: 122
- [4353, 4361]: 128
